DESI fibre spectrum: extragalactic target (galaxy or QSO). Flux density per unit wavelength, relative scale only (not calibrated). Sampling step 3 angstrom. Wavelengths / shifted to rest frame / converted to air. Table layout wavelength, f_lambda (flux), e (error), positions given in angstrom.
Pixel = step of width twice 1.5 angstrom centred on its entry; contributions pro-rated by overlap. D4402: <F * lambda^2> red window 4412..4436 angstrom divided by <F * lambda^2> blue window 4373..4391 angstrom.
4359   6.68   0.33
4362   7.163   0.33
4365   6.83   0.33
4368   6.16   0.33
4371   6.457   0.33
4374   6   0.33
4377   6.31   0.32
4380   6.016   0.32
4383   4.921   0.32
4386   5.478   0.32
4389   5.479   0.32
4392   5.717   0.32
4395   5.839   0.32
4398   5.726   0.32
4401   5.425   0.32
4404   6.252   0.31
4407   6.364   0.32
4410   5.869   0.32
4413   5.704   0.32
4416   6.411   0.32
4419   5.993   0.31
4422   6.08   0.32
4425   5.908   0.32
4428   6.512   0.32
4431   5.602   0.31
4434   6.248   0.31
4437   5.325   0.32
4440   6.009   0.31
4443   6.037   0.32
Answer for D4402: 1.08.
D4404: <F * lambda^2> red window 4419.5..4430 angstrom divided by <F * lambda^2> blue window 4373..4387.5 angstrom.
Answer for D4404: 1.09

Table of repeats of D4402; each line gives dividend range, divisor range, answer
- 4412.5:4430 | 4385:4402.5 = 1.10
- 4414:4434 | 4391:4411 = 1.04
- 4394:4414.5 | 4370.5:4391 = 1.03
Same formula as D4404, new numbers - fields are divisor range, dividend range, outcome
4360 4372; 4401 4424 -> 0.93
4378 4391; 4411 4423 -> 1.11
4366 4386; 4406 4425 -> 1.03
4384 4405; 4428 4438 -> 1.05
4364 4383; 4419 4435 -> 1.01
